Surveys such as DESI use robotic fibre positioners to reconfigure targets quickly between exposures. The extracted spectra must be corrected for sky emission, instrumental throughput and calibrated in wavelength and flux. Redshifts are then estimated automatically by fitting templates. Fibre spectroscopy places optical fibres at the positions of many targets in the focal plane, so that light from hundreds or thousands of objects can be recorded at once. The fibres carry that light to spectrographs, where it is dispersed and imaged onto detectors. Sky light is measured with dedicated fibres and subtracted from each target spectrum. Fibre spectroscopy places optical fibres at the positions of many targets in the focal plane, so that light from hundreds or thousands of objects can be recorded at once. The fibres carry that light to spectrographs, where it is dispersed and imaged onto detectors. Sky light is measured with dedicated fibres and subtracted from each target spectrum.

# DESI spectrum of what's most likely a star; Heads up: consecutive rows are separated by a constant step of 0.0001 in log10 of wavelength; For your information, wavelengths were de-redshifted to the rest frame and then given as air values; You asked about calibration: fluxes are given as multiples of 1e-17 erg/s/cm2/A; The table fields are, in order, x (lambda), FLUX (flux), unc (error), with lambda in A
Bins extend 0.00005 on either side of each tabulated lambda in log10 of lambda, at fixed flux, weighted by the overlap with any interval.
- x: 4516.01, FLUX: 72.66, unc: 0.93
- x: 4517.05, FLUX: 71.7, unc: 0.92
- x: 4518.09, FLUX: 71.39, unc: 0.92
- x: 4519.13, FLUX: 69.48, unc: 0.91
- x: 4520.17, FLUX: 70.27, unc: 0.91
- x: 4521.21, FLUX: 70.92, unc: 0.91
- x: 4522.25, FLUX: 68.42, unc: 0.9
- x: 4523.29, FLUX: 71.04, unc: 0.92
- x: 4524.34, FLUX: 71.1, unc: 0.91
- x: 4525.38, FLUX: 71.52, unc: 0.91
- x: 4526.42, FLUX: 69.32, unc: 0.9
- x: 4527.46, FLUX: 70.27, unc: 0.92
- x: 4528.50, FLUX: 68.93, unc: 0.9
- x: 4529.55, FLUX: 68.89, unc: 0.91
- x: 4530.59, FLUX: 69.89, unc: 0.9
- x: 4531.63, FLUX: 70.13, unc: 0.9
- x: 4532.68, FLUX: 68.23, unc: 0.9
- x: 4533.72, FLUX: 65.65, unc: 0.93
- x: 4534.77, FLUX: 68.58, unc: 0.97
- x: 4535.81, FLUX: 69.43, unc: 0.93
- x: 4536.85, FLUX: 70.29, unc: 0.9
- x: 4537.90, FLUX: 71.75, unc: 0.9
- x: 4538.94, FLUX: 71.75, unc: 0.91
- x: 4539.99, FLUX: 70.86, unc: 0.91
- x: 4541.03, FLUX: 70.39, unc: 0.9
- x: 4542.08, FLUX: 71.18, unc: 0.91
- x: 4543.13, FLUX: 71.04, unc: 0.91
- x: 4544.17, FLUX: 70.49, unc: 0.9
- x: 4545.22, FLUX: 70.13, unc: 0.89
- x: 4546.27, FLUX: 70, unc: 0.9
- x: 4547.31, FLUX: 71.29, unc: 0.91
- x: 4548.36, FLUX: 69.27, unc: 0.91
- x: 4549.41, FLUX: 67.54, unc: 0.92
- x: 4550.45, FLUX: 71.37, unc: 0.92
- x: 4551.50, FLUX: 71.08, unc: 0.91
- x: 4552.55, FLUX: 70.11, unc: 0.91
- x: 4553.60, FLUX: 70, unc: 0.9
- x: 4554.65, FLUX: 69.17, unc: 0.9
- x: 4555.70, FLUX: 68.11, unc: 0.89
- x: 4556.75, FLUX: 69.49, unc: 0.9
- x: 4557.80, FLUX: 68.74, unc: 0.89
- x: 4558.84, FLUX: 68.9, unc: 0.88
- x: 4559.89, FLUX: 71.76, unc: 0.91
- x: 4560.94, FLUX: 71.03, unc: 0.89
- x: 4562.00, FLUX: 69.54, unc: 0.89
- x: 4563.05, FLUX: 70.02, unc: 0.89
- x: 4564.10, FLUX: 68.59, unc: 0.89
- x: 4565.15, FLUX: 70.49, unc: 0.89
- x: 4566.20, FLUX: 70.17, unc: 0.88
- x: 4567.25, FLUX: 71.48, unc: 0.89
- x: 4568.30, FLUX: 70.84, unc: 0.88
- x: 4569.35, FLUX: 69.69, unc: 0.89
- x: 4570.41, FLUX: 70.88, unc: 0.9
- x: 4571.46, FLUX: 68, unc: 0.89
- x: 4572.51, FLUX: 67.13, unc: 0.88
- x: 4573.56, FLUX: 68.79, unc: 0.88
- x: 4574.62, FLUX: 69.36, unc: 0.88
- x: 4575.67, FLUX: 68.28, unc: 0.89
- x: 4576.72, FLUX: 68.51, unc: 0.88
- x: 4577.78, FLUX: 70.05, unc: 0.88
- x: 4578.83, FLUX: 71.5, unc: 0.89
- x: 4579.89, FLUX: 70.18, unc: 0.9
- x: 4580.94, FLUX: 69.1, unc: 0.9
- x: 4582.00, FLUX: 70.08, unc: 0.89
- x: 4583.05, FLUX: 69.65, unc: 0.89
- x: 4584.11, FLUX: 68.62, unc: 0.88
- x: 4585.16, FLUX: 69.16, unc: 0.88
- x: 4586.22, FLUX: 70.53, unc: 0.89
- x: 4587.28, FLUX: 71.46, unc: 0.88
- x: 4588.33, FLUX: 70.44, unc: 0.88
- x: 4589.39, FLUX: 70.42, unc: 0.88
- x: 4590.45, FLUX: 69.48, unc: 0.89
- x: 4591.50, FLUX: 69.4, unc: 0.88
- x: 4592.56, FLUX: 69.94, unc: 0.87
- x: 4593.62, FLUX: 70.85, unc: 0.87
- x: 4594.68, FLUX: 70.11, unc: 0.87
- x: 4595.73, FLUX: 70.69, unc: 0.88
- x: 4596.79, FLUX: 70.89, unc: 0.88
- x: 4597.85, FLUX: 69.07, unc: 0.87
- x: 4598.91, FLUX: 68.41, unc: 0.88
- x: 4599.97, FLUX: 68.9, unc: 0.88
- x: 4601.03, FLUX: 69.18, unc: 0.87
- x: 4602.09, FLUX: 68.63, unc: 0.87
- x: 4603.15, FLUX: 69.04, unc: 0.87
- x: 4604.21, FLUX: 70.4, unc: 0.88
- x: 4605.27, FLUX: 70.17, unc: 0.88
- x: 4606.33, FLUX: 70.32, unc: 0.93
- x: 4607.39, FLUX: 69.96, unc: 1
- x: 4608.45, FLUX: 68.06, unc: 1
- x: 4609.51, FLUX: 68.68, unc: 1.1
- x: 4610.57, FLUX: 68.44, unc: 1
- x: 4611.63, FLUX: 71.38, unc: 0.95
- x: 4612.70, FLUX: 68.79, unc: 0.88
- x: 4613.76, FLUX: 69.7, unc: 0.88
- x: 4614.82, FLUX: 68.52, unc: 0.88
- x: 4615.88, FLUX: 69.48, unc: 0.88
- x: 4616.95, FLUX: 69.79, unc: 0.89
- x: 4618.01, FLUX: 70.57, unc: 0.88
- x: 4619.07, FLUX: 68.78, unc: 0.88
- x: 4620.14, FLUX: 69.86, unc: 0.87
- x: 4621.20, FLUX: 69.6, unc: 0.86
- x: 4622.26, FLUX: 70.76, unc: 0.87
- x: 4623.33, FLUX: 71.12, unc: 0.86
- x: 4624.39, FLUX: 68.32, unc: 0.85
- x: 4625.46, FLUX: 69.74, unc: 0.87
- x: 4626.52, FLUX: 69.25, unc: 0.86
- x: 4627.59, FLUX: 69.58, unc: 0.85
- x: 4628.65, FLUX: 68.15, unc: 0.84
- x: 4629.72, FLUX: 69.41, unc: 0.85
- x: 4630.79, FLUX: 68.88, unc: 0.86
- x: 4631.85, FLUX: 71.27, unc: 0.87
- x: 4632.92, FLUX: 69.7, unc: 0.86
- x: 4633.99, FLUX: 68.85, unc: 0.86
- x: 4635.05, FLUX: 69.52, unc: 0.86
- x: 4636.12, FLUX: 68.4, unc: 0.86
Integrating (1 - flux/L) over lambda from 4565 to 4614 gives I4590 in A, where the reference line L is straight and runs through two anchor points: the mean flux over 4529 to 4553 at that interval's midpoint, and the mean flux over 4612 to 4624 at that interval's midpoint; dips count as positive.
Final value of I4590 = 0.1 A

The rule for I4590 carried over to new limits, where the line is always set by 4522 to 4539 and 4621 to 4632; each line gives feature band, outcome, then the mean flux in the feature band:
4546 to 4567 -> -0.06 A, 69.9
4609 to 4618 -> 0.03 A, 69.4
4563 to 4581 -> 0.01 A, 69.6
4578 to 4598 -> -0.13 A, 70.1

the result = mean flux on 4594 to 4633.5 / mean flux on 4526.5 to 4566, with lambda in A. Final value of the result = 1.00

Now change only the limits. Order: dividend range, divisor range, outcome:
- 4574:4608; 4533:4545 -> 1.00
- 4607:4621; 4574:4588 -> 1.00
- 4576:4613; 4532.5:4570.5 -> 1.00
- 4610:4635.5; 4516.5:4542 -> 0.99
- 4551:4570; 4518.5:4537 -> 1.00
